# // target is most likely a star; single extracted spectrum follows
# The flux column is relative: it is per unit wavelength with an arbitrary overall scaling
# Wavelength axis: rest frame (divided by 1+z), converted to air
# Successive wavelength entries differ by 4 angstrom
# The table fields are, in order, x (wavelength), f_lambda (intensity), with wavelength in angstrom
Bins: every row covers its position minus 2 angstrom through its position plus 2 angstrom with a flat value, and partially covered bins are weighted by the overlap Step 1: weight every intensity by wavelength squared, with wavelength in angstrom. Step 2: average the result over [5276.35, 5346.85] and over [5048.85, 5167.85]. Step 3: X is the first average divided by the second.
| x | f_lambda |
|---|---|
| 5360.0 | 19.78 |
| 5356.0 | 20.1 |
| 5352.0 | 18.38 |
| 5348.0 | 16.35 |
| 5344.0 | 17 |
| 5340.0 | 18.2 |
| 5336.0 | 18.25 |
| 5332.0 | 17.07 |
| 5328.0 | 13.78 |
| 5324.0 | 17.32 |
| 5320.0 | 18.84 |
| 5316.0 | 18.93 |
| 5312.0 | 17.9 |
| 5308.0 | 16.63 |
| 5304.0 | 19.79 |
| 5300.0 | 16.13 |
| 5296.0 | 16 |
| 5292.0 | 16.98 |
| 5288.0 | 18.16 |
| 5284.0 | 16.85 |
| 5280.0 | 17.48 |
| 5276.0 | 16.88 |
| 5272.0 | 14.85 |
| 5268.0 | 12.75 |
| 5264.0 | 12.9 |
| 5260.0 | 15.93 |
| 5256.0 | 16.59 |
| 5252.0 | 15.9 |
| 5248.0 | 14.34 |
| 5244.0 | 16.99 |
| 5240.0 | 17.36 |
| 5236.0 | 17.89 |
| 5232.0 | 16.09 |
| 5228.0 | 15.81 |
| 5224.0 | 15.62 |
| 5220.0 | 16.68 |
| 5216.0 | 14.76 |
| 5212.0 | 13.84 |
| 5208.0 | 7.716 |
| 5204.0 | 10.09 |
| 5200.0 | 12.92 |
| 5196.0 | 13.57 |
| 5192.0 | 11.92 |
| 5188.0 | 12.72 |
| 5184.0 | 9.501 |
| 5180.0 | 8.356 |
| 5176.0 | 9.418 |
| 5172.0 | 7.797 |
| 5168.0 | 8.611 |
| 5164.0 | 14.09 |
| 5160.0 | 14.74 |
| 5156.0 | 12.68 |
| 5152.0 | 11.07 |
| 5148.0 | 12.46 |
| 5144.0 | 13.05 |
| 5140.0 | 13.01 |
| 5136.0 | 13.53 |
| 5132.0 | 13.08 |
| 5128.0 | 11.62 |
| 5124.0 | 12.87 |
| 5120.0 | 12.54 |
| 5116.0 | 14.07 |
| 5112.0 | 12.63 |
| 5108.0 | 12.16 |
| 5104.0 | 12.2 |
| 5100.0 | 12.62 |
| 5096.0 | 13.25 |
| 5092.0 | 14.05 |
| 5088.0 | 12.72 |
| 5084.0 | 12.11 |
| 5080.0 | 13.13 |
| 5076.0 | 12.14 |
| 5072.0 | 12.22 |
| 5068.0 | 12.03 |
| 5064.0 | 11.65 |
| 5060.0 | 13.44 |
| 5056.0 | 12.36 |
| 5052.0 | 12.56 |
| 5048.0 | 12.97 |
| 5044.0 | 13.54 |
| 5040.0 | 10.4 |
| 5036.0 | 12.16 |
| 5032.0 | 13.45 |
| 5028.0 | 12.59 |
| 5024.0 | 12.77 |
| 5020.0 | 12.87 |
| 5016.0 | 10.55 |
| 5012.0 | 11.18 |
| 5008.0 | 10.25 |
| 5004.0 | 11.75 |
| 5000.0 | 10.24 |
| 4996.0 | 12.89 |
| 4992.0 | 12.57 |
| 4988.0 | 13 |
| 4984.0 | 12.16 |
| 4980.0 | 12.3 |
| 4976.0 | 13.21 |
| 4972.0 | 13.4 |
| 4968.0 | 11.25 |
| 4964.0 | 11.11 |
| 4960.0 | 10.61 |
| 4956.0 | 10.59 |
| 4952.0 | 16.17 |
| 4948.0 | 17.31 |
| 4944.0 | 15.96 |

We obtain 1.5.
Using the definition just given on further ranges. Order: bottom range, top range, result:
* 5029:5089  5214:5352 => 1.45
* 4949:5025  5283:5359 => 1.65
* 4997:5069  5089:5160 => 1.10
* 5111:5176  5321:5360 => 1.54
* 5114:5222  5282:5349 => 1.51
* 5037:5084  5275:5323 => 1.55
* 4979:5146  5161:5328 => 1.27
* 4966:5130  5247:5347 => 1.48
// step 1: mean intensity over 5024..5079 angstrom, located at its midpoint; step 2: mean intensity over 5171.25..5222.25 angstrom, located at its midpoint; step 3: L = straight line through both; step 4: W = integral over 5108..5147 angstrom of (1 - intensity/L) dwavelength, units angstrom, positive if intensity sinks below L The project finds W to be -2.9 angstrom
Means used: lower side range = 12.4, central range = 12.9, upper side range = 11.6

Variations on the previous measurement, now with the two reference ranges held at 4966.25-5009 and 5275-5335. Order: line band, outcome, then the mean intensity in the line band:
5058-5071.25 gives 1.0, 12.4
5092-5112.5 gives 1.9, 12.7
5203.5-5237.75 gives 3.2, 14.4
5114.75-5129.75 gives 1.7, 12.7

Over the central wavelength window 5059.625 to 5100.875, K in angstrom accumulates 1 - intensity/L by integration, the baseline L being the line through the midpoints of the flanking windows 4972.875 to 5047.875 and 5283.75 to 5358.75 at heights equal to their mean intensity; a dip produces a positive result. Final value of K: 2.23 angstrom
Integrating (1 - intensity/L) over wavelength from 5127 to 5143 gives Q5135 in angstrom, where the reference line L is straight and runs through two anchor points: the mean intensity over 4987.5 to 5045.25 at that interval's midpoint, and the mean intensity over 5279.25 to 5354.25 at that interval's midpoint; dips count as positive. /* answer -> 1.37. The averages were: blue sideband 12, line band 12.9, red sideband 17.4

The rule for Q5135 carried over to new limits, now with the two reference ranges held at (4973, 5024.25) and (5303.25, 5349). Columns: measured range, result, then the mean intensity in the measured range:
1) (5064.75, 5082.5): 1.2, 12.3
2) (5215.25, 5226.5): -0.1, 15.8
